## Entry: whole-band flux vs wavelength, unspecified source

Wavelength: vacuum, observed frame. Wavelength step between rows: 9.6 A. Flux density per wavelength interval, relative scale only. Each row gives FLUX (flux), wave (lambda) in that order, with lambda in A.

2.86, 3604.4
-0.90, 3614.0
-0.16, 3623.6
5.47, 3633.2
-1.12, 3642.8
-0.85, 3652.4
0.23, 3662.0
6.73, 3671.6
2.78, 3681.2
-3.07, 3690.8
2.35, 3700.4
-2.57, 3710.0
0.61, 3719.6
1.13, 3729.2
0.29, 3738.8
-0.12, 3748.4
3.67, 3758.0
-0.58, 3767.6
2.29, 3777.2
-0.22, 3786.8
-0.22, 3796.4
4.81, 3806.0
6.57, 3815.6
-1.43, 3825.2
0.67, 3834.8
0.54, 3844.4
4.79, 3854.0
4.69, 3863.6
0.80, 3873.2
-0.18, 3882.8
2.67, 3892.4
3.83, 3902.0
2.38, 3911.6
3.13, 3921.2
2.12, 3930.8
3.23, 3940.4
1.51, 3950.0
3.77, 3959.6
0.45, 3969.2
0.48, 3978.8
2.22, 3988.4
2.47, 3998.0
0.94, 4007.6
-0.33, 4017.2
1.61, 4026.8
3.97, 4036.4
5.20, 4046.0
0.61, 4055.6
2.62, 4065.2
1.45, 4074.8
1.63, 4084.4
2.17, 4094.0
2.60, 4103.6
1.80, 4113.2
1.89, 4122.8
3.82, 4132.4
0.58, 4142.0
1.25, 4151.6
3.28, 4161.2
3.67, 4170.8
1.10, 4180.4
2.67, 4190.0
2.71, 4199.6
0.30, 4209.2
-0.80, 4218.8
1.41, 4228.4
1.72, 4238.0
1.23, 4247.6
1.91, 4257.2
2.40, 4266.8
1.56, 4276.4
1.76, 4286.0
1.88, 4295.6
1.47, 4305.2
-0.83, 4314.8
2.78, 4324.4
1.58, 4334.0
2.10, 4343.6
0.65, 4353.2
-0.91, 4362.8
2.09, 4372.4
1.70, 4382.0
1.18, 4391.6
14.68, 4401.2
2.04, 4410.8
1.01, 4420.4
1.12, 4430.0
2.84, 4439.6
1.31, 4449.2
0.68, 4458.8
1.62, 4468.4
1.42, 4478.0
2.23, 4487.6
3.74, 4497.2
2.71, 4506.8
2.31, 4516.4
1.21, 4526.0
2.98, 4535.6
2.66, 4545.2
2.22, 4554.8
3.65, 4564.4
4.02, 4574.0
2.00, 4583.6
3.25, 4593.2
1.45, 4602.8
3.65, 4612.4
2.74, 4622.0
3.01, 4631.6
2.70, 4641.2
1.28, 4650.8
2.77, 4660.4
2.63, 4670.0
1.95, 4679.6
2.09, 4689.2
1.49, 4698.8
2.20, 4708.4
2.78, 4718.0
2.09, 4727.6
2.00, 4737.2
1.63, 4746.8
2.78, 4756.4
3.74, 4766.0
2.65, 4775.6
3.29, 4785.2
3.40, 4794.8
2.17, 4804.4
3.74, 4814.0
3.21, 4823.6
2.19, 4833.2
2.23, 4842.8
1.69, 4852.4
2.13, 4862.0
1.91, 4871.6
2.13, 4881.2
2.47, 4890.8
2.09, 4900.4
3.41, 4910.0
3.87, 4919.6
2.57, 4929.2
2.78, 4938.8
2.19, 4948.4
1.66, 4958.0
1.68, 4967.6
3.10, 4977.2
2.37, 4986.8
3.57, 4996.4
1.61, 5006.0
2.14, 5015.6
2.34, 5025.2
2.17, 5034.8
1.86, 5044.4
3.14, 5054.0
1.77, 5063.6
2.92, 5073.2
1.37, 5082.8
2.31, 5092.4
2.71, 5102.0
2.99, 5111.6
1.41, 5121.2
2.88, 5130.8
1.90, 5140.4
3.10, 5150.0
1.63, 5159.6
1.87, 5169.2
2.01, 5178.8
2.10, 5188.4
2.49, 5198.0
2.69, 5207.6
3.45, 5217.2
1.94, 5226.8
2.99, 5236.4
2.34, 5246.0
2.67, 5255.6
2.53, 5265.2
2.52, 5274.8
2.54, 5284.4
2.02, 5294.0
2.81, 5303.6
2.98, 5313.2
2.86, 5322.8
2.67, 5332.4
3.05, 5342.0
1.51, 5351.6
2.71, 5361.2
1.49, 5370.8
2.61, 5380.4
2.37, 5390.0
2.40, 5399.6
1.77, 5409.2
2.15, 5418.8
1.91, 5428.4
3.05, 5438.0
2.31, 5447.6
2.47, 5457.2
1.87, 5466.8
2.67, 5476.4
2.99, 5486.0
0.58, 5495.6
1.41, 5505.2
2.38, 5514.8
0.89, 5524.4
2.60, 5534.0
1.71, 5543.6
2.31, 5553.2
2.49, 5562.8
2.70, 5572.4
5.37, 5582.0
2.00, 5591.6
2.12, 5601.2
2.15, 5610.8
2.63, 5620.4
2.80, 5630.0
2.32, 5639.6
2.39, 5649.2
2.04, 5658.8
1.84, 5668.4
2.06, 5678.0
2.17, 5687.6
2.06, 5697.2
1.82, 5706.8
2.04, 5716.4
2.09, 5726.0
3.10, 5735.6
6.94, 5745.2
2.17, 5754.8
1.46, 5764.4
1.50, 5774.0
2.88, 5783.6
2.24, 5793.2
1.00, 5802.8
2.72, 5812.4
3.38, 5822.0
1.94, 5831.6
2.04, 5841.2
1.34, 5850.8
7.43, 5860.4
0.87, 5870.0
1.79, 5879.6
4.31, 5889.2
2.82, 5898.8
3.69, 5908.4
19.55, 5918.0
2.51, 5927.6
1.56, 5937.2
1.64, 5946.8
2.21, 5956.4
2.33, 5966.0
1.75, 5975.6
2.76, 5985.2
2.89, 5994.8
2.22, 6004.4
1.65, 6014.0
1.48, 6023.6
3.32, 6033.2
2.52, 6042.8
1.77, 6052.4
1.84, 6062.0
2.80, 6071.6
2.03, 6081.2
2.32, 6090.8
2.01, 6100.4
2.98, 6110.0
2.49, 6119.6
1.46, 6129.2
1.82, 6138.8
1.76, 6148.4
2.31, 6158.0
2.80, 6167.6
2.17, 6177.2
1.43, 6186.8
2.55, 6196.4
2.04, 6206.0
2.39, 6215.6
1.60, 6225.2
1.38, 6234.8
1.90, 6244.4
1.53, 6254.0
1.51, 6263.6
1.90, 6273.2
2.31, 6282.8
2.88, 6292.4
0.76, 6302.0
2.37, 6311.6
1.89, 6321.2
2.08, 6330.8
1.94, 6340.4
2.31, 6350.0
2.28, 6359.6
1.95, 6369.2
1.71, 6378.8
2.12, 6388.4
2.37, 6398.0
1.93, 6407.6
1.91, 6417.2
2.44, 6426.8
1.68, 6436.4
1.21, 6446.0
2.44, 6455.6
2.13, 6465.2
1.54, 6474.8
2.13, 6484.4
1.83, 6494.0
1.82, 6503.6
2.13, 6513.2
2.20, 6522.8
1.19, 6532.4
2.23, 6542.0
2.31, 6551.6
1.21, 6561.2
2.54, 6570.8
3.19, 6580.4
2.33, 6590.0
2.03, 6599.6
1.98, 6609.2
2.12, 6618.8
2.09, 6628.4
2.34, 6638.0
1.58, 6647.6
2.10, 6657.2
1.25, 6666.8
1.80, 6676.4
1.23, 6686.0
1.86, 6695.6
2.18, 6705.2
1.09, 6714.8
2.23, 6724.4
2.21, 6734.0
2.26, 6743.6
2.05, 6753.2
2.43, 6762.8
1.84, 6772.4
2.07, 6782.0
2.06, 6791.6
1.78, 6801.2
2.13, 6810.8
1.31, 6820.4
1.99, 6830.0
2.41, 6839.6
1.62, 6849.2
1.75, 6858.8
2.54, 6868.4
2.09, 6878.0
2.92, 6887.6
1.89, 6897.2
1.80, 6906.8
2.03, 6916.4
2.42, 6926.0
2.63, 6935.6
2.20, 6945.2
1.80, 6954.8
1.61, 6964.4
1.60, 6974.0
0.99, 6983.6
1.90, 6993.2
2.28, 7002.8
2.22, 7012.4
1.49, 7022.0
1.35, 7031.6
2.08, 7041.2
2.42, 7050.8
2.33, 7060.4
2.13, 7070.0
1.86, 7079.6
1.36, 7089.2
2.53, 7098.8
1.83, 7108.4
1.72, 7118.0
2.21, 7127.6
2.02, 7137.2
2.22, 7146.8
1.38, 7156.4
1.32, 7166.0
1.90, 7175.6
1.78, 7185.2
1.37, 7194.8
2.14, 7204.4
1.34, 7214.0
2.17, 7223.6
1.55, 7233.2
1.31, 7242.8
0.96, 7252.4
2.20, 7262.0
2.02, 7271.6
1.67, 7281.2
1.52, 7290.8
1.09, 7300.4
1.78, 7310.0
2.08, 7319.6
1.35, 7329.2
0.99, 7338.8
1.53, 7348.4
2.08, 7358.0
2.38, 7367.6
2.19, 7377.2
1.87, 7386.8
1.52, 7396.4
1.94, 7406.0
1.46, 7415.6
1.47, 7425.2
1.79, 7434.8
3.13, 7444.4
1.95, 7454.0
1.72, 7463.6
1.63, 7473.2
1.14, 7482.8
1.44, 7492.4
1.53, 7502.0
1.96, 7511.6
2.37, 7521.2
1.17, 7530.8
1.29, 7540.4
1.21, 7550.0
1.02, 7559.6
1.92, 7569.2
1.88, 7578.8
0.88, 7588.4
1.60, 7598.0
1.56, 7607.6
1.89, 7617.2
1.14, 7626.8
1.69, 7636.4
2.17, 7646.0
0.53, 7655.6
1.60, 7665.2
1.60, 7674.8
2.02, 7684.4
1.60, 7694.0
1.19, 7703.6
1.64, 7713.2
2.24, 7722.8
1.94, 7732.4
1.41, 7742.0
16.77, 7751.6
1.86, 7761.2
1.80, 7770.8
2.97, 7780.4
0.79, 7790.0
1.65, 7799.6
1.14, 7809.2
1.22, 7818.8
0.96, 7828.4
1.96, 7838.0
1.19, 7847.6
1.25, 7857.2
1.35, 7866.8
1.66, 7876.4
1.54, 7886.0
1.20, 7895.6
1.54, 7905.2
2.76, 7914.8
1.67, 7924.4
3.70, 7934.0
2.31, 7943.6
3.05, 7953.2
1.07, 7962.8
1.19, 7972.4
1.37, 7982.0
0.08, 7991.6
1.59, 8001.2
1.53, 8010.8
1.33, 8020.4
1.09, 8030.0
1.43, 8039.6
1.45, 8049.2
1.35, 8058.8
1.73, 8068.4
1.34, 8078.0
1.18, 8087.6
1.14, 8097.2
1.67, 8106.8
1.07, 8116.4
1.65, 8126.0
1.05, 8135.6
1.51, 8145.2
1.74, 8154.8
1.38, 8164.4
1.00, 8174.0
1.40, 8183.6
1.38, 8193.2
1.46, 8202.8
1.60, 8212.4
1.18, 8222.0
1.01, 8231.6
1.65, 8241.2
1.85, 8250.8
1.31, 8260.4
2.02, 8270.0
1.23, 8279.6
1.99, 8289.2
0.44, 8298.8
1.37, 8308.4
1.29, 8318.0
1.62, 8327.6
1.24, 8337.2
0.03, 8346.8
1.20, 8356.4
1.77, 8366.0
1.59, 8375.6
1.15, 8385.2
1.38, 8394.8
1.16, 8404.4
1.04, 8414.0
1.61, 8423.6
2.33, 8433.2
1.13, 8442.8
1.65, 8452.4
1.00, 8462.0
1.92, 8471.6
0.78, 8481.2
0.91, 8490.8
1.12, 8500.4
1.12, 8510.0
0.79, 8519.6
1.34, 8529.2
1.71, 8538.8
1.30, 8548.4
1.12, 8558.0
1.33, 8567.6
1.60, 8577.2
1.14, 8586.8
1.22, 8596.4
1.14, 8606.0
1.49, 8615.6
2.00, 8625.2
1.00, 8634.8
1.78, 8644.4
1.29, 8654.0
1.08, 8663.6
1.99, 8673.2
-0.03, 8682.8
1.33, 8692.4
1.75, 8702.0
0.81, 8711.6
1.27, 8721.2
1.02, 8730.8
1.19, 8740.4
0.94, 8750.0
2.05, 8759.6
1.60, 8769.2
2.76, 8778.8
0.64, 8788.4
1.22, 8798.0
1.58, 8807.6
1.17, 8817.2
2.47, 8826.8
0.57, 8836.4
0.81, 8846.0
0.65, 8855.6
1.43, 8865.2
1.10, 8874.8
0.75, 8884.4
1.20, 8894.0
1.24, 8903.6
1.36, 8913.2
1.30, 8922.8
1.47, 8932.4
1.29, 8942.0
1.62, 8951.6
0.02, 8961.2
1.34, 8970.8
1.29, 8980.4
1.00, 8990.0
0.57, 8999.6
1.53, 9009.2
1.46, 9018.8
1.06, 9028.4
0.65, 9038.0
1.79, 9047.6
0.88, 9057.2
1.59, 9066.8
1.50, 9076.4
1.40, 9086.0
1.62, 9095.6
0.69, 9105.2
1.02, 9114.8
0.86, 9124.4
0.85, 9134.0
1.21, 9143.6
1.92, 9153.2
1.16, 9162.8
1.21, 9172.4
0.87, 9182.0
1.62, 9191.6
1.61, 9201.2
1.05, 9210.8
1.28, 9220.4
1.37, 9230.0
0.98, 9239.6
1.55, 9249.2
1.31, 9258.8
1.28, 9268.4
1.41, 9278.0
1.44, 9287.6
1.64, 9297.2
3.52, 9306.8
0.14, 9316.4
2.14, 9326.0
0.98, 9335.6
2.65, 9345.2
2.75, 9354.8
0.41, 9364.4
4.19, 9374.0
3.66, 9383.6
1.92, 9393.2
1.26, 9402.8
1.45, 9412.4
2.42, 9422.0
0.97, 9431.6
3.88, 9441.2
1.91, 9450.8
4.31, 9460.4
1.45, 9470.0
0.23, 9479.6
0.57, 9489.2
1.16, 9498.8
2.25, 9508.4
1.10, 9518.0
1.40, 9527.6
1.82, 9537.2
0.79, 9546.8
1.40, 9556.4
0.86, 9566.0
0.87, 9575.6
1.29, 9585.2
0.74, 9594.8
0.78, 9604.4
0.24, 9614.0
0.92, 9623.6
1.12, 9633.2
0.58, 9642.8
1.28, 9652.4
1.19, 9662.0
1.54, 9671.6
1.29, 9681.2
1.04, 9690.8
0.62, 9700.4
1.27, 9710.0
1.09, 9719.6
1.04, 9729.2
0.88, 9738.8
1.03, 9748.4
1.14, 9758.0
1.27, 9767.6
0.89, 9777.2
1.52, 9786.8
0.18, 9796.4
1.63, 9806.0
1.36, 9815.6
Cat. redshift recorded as 0.181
